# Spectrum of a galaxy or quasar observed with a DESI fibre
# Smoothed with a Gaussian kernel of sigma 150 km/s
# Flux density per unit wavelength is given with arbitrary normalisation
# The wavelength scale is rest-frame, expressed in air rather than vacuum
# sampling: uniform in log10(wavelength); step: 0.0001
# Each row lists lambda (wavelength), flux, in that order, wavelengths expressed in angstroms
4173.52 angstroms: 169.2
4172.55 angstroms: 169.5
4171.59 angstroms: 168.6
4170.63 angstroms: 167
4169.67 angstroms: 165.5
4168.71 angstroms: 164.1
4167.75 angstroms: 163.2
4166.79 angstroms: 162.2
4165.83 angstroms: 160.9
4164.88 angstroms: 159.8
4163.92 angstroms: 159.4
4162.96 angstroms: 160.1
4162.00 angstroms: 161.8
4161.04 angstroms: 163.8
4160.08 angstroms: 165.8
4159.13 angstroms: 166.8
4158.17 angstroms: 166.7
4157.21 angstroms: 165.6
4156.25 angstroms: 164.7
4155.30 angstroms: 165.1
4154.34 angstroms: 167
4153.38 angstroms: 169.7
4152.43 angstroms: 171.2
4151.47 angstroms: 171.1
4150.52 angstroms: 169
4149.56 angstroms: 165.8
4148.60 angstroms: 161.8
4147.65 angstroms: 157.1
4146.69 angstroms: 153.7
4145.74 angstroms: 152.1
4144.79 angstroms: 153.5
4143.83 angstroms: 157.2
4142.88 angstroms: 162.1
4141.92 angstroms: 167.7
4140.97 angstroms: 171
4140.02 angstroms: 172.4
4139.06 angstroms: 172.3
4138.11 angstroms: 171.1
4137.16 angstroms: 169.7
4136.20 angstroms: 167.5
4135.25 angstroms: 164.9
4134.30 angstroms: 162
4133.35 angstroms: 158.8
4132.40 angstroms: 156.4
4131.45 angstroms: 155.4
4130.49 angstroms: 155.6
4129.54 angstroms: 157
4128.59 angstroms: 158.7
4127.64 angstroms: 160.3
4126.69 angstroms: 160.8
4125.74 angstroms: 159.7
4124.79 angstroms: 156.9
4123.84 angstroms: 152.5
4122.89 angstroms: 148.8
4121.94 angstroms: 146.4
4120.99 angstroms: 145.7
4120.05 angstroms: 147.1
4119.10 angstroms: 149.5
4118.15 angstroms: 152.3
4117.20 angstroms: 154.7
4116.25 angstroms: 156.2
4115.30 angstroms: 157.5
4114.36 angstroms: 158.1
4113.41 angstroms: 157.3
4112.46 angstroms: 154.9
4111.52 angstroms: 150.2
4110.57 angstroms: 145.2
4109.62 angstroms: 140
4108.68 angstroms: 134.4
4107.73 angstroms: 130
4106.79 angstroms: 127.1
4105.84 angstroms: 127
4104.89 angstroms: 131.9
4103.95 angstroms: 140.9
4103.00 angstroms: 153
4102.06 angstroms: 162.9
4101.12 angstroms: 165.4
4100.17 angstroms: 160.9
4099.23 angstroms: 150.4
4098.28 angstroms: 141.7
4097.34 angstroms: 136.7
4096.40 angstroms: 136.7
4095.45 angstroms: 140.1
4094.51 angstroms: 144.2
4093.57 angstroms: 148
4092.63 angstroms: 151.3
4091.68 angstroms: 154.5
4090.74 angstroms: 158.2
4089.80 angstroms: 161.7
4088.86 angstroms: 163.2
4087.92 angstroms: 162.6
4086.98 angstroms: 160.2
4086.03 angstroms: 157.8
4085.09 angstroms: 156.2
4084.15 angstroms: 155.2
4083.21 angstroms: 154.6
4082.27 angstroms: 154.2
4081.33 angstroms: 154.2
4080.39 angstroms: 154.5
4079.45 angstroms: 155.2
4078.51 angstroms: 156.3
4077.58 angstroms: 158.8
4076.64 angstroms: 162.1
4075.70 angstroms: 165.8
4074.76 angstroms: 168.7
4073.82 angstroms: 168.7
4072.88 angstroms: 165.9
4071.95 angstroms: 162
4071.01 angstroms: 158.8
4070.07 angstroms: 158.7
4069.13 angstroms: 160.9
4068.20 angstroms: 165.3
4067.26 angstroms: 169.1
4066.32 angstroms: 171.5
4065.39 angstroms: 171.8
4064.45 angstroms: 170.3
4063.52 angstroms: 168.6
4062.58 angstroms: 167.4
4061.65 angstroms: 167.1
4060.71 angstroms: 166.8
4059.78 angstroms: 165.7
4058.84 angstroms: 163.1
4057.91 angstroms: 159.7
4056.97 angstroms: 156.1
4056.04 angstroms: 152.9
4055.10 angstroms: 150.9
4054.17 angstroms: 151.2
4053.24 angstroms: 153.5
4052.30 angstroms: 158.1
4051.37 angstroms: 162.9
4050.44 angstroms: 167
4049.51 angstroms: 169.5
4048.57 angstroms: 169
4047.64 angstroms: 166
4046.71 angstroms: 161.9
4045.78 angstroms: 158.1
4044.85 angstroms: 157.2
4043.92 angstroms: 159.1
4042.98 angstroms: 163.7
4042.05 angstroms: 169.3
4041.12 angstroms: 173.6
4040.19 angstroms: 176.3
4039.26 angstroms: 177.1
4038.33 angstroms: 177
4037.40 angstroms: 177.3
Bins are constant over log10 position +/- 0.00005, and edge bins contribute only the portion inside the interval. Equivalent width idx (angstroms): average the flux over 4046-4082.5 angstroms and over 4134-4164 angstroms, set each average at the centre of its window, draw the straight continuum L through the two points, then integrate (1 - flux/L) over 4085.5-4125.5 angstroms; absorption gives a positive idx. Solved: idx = 3.4 angstroms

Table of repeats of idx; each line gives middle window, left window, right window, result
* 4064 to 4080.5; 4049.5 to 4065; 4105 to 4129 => -0.55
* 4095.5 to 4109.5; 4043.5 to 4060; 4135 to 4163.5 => 1.72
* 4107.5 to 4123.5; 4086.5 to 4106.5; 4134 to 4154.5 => 0.70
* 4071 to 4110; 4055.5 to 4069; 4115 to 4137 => 2.20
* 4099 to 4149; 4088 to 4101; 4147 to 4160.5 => 1.17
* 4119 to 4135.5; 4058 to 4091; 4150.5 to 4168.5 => 0.86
